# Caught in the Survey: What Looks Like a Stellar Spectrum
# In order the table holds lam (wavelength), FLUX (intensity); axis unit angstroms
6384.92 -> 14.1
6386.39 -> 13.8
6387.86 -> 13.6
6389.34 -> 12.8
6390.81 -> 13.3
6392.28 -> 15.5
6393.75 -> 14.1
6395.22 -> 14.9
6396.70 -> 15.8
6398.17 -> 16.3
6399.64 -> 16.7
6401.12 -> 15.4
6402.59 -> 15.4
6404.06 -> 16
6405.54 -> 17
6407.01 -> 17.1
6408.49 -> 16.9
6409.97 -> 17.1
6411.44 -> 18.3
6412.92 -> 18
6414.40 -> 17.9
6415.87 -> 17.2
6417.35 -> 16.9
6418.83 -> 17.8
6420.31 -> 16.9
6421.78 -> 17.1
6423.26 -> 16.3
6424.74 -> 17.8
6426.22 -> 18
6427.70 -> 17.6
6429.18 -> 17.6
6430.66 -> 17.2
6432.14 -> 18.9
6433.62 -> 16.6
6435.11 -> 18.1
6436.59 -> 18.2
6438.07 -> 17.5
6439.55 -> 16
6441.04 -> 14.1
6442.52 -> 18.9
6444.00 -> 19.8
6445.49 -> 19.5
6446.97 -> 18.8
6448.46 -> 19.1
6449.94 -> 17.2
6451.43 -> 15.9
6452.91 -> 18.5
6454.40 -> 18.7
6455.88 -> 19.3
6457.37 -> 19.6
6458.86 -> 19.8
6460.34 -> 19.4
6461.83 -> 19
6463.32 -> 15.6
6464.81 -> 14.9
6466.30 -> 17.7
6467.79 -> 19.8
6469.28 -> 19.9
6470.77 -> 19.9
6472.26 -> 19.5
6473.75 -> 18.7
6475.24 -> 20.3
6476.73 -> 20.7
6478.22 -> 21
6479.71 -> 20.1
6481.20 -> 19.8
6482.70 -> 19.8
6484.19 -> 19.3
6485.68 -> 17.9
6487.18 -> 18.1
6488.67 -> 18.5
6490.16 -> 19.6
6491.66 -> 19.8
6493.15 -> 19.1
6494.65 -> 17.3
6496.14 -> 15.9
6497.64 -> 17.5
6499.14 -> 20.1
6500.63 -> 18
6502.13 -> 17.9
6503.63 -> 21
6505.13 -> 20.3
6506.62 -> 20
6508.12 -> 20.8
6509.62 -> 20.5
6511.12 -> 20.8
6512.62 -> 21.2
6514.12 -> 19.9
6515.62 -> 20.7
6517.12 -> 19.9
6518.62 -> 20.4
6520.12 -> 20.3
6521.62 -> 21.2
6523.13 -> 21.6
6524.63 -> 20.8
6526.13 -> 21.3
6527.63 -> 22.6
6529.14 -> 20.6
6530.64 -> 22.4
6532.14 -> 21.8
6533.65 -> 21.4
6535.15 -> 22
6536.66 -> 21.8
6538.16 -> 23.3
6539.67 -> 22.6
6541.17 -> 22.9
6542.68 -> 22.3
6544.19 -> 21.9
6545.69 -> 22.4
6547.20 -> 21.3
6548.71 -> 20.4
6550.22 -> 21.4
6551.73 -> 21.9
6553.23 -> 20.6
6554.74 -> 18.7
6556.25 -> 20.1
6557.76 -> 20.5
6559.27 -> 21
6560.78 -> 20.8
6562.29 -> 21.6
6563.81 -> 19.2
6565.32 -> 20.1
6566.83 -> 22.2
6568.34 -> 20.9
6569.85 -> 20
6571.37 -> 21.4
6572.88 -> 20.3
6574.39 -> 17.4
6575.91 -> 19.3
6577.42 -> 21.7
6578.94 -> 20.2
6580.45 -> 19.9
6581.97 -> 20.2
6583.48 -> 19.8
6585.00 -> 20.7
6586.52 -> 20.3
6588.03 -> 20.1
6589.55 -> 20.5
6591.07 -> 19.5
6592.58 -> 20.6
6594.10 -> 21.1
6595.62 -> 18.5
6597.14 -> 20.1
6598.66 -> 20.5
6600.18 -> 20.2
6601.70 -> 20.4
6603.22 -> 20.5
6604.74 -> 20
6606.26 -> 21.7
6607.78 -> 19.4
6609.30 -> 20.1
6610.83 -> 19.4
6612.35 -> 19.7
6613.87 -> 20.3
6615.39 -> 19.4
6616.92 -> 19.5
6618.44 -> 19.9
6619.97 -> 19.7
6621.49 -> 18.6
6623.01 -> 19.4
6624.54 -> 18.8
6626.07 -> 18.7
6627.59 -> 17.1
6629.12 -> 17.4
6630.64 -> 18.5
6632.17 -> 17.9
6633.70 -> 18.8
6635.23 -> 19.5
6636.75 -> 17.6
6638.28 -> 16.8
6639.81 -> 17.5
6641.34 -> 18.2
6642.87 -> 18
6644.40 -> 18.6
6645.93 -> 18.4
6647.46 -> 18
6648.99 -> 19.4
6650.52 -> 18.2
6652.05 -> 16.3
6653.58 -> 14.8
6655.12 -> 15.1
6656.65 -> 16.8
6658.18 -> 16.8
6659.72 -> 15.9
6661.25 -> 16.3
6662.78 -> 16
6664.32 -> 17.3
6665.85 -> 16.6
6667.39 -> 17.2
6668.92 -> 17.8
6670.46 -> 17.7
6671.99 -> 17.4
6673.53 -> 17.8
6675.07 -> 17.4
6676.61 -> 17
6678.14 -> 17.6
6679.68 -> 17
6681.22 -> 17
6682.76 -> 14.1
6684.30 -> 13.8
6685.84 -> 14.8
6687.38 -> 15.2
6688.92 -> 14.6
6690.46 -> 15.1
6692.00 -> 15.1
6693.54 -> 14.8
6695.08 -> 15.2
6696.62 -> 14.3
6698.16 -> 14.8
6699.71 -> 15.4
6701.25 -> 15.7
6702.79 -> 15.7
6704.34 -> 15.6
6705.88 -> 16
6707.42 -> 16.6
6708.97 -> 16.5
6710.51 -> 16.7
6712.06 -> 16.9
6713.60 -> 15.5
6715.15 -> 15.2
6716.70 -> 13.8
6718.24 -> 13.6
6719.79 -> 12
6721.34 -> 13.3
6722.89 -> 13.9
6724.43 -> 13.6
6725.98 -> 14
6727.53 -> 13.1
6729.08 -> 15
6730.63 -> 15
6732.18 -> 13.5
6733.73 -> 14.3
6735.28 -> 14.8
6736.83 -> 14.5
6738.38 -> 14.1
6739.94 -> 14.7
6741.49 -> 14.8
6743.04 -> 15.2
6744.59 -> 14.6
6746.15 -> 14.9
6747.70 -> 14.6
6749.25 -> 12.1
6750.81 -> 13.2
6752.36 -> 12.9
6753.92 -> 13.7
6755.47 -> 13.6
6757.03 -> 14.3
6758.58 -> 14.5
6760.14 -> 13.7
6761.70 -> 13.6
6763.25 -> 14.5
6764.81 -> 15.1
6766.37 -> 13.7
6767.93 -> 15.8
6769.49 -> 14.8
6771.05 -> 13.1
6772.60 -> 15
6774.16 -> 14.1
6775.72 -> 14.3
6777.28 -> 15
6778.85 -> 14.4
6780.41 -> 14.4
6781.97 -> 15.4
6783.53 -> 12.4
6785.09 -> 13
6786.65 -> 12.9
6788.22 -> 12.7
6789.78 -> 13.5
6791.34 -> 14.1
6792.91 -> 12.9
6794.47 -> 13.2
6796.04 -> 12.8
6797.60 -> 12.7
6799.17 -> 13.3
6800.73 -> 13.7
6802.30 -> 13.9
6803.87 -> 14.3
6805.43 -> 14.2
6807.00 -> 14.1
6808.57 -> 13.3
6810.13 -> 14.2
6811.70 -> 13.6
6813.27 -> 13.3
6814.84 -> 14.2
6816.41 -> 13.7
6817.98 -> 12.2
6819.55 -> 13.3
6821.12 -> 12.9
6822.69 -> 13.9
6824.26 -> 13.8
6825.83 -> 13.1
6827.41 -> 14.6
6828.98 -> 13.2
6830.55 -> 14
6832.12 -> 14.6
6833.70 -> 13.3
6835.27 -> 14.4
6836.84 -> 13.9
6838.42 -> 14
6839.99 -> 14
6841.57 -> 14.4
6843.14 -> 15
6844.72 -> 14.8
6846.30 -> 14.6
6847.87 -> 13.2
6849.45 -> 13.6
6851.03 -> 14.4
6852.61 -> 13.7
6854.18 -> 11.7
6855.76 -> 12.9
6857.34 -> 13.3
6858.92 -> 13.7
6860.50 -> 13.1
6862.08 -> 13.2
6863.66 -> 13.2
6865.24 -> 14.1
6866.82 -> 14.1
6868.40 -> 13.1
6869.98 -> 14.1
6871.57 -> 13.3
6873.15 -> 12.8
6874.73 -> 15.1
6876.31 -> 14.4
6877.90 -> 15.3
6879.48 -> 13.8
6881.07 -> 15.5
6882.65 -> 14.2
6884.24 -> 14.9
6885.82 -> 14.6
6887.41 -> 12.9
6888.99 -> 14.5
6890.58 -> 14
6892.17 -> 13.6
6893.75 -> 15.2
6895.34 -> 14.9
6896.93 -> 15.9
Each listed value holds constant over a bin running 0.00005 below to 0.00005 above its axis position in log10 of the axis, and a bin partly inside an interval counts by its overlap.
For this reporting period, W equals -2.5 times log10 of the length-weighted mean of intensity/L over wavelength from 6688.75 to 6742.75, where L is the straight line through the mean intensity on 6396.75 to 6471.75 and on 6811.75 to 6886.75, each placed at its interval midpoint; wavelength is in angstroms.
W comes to 0.02 mag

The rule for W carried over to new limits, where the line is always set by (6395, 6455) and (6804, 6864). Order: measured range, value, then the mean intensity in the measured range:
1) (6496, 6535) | -0.23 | 20.4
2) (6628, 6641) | -0.16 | 18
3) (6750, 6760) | 0.06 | 13.7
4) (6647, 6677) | -0.12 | 17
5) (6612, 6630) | -0.22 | 19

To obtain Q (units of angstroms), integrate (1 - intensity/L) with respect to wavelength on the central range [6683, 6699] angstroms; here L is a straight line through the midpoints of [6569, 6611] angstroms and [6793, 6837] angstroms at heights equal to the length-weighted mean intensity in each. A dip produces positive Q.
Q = 2.3 angstroms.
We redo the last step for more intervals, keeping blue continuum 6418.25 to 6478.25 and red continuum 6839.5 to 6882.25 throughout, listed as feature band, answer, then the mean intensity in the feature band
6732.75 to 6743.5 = 0.4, 14.6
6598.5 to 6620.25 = -4.7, 20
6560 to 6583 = -4.7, 20.3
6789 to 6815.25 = 1.6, 13.6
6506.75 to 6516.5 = -1.7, 20.6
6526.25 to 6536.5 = -2.6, 21.8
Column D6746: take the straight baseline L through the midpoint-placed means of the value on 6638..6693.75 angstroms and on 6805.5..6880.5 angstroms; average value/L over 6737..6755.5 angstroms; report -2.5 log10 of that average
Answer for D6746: 0.10 mag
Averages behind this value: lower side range 16.7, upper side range 13.8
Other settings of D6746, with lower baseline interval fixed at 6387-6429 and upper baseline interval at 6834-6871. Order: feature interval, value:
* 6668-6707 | -0.083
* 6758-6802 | 0.024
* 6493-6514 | -0.220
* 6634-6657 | -0.175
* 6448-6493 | -0.183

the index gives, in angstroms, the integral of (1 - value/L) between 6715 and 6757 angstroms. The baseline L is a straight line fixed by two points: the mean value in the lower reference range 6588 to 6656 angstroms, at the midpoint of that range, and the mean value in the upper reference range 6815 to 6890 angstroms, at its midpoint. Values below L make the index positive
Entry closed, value 6.2 angstroms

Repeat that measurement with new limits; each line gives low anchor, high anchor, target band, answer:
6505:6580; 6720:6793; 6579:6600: -0.7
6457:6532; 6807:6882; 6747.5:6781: 2.3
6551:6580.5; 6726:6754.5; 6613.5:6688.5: -0.5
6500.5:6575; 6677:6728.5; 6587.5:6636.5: -3.3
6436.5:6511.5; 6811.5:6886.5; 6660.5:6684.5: -1.0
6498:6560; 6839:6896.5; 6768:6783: 1.3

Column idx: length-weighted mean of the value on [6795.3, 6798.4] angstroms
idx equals 12.8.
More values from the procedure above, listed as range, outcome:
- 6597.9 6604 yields 20.4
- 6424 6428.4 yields 17.8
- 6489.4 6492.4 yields 19.7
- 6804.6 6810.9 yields 14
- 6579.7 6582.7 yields 20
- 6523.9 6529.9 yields 21.3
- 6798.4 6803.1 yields 13.6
